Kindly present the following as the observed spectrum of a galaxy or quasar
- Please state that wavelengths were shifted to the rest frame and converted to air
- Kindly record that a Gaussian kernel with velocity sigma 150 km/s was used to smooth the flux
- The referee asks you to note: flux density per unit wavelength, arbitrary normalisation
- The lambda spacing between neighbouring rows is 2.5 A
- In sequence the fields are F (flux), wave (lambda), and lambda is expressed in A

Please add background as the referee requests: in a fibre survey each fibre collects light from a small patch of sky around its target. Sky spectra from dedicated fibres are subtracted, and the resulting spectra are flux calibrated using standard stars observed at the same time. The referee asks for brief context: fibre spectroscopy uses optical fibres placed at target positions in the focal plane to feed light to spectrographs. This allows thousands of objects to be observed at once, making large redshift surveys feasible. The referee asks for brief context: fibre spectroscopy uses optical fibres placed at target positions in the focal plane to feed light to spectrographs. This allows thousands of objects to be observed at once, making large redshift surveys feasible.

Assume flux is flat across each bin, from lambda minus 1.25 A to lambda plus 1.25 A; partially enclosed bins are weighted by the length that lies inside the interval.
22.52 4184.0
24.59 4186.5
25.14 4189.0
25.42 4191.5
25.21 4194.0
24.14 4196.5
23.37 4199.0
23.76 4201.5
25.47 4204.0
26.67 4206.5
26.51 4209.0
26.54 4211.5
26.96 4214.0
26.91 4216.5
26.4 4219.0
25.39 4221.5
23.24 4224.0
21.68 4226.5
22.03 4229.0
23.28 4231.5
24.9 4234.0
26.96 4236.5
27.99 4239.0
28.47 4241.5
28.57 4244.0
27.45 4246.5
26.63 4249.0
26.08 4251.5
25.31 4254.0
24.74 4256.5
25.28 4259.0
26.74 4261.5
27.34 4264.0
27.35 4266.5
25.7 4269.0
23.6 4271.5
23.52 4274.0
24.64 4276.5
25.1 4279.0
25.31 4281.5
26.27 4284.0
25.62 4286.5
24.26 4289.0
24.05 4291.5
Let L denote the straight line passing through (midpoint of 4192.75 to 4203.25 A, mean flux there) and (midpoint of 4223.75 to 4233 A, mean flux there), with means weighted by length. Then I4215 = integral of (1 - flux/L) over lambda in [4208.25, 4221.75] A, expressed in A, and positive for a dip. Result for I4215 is -1.9 A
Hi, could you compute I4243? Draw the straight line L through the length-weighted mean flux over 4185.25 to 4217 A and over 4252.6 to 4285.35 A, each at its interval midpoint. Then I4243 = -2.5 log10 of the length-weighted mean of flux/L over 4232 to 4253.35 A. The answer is -0.06 mag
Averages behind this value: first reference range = 25.4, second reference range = 25.5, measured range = 26.9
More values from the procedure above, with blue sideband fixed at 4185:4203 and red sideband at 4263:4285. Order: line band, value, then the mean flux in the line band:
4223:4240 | 0.03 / 24.3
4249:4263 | -0.02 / 25.7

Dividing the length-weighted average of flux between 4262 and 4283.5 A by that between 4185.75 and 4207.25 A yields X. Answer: 1.0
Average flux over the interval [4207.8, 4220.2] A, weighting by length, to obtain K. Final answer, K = 26.7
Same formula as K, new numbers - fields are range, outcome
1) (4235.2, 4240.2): 27.4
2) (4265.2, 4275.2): 25.1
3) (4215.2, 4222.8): 26.2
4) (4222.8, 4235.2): 23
